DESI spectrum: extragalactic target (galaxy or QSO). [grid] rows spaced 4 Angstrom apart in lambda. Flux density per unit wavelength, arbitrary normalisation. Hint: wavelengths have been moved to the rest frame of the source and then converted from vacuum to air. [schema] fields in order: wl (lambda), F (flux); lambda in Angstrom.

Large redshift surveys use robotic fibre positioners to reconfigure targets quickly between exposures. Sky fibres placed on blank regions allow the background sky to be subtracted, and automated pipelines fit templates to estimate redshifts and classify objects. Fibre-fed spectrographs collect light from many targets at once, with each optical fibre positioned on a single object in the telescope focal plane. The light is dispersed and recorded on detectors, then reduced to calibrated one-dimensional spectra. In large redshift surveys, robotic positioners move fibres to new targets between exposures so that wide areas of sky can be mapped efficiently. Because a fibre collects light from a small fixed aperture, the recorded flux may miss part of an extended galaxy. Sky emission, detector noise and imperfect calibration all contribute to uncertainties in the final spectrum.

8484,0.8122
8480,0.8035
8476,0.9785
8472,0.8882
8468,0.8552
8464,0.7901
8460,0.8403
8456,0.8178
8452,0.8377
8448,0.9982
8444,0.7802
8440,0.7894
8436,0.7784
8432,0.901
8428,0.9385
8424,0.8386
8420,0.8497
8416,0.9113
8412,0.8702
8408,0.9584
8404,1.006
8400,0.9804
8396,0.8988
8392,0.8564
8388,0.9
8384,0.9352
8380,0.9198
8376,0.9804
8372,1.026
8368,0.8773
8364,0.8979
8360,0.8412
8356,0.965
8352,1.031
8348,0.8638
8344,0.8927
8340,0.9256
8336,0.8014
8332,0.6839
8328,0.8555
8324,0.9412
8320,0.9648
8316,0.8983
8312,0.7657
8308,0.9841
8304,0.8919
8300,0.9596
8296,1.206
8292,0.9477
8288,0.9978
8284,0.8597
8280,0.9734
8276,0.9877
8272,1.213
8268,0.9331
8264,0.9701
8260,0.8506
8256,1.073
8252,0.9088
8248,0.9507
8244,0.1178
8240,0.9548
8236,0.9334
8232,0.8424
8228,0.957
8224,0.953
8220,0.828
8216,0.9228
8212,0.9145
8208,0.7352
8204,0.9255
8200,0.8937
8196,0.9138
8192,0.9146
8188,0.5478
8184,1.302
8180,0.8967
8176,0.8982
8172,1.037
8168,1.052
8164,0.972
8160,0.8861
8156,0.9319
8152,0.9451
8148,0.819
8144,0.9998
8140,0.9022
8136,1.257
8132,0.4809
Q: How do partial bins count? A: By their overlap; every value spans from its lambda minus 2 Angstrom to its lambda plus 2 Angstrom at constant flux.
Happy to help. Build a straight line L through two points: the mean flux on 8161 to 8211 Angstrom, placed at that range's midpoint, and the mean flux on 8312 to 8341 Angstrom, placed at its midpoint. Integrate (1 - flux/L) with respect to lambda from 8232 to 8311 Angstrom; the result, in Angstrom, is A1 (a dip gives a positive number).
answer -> -4.0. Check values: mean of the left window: 0.923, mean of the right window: 0.858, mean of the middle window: 0.928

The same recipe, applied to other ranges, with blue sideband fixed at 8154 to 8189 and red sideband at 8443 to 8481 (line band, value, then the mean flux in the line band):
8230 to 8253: 3.84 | 0.779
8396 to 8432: -1.58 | 0.917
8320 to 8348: 1.41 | 0.859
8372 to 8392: -1.04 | 0.935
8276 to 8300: -1.91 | 0.993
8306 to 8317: 0.37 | 0.881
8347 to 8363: -0.53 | 0.927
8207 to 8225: 1.34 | 0.874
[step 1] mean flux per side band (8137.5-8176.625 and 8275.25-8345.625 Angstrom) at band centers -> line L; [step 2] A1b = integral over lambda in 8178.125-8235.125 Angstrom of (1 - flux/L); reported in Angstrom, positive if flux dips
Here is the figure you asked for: 2.6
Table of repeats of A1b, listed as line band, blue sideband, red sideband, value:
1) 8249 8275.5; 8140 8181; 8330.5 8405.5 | -1.8 Angstrom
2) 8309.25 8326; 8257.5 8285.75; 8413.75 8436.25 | 0.8 Angstrom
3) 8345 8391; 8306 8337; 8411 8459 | -3.6 Angstrom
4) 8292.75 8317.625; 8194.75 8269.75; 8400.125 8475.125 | -2.3 Angstrom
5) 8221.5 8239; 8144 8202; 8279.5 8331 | 0.2 Angstrom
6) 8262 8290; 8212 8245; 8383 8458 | -4.6 Angstrom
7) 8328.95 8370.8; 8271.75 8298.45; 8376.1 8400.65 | 3.1 Angstrom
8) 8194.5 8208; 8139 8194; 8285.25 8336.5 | 0.7 Angstrom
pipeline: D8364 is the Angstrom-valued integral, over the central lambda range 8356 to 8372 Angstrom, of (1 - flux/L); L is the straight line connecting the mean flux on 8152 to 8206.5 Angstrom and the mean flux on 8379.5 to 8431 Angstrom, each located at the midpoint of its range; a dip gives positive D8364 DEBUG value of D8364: 0.23 Angstrom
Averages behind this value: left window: 0.935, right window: 0.912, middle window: 0.903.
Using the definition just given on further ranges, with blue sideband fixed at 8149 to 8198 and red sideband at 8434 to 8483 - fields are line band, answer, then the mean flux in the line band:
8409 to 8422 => -0.4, 0.883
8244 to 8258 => 0.9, 0.855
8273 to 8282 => -1.0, 1.01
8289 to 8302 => -2.0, 1.03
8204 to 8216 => 0.9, 0.858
